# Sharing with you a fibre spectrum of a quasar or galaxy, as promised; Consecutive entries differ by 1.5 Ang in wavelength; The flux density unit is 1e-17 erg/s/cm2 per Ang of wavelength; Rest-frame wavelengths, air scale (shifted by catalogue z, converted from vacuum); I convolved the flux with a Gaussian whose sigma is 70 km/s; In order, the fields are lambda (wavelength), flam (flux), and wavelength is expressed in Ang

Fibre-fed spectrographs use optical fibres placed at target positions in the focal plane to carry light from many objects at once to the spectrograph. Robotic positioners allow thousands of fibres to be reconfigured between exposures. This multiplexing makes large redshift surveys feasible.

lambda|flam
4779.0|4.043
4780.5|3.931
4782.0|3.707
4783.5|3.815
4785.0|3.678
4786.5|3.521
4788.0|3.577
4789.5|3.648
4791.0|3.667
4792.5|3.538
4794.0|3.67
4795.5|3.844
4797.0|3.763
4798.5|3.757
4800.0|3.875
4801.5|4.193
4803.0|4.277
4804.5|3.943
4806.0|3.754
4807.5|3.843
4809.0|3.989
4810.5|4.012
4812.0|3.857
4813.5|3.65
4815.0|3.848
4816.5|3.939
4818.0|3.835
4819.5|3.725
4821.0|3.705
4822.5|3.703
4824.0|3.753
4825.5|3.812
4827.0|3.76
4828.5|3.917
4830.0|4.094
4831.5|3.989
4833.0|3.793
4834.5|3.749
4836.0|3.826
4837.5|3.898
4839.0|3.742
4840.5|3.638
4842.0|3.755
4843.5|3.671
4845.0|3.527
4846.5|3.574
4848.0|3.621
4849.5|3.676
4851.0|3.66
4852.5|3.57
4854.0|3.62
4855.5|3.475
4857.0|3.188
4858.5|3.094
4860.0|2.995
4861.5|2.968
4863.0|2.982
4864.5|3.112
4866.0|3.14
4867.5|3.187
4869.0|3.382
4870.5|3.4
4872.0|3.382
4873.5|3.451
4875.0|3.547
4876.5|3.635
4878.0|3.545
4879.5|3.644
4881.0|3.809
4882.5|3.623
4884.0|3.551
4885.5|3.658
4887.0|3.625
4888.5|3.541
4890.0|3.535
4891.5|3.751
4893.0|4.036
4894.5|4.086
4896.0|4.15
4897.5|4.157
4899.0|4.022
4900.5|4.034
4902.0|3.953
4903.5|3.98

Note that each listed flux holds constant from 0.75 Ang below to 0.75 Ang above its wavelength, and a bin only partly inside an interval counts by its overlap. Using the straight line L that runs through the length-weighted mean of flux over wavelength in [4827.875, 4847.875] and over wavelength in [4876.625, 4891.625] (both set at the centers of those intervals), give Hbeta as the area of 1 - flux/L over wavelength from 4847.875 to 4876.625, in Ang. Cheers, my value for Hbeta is 2.8 Ang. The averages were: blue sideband 3.78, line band 3.34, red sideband 3.62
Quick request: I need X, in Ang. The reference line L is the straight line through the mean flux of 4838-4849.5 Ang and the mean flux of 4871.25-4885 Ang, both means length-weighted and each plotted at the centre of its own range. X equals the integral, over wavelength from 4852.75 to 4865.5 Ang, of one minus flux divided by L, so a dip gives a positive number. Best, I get 1.50 Ang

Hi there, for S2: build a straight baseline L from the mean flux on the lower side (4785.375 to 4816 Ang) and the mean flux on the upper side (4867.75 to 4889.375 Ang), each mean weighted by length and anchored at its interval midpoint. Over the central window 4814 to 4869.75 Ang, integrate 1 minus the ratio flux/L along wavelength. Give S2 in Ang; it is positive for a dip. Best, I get 1.24 Ang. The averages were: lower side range 3.81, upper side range 3.55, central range 3.59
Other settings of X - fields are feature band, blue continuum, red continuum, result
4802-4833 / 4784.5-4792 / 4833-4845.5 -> -1.6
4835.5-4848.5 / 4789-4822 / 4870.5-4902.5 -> 0.3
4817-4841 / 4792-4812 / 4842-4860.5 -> -0.9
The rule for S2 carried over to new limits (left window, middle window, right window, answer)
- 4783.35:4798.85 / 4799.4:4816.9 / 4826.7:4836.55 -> -0.8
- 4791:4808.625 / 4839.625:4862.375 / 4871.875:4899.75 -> 1.9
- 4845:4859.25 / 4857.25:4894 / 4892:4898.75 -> 3.7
